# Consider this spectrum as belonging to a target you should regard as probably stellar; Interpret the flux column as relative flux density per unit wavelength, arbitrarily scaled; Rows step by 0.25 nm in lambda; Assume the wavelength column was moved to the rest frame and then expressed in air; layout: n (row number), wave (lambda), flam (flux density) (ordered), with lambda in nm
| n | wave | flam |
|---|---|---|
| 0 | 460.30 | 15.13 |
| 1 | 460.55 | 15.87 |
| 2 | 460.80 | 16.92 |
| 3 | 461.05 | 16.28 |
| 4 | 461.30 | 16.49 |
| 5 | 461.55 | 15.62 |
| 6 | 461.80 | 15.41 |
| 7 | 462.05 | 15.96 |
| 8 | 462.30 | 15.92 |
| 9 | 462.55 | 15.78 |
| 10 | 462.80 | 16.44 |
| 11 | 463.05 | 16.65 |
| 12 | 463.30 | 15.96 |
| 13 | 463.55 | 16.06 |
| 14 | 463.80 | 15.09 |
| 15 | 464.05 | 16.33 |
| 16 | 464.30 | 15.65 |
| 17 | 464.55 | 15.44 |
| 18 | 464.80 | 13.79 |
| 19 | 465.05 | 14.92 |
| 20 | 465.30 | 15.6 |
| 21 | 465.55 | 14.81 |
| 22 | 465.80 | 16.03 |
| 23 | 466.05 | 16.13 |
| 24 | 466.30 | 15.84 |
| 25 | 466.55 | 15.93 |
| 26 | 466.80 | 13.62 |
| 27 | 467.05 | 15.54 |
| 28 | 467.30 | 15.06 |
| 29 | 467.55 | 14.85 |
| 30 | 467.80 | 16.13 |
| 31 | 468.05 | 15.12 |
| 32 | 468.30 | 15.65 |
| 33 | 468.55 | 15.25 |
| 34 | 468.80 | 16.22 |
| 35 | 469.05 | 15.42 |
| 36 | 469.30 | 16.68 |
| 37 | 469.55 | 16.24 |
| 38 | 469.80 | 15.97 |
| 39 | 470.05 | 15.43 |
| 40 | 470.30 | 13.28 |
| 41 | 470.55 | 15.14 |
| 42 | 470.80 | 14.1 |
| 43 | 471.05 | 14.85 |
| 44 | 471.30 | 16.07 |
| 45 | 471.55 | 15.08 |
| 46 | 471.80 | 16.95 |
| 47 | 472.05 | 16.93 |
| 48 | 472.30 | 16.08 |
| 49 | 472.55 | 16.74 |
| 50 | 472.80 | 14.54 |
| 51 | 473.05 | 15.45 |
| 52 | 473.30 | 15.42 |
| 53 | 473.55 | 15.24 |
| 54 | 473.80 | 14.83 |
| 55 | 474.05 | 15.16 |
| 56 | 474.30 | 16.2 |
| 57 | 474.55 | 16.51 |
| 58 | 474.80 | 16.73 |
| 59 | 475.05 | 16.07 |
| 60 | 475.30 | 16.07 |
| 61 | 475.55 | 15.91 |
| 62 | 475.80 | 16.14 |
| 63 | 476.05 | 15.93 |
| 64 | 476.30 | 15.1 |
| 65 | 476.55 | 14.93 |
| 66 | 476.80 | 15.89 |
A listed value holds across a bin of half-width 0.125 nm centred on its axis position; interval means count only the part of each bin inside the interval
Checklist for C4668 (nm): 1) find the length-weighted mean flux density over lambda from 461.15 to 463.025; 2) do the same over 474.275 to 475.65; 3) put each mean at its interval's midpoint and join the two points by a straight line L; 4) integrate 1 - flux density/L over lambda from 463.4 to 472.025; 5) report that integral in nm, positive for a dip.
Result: 0.357 nm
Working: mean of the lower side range 16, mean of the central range 15.4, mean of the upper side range 16.3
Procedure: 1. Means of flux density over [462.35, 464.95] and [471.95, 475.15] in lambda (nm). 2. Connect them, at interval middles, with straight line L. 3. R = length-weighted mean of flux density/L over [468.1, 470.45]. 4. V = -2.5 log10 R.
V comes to 0.016 mag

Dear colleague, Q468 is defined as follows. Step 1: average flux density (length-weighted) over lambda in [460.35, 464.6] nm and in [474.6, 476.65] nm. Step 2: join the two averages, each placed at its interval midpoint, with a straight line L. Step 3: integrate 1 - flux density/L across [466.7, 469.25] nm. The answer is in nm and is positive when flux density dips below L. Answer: 0.10 nm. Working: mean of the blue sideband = 16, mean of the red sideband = 15.9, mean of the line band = 15.3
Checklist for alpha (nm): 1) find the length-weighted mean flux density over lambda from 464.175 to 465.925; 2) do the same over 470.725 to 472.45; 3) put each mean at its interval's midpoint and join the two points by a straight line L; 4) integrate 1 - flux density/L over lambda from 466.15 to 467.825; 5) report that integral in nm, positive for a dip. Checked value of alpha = 0.01 nm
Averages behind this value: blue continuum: 15.2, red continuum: 15.8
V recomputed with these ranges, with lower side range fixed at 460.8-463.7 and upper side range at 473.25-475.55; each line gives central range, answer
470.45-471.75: 0.05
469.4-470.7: 0.05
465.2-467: 0.04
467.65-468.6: 0.03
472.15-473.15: 0.01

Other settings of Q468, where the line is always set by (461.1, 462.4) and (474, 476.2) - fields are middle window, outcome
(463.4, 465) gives 0.06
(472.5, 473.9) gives 0.07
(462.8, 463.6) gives -0.02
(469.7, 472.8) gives 0.10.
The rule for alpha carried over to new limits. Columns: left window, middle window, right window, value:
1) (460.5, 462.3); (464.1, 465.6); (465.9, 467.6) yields 0.05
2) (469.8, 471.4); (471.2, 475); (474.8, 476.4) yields -0.11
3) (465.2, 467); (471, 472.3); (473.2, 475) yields -0.03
